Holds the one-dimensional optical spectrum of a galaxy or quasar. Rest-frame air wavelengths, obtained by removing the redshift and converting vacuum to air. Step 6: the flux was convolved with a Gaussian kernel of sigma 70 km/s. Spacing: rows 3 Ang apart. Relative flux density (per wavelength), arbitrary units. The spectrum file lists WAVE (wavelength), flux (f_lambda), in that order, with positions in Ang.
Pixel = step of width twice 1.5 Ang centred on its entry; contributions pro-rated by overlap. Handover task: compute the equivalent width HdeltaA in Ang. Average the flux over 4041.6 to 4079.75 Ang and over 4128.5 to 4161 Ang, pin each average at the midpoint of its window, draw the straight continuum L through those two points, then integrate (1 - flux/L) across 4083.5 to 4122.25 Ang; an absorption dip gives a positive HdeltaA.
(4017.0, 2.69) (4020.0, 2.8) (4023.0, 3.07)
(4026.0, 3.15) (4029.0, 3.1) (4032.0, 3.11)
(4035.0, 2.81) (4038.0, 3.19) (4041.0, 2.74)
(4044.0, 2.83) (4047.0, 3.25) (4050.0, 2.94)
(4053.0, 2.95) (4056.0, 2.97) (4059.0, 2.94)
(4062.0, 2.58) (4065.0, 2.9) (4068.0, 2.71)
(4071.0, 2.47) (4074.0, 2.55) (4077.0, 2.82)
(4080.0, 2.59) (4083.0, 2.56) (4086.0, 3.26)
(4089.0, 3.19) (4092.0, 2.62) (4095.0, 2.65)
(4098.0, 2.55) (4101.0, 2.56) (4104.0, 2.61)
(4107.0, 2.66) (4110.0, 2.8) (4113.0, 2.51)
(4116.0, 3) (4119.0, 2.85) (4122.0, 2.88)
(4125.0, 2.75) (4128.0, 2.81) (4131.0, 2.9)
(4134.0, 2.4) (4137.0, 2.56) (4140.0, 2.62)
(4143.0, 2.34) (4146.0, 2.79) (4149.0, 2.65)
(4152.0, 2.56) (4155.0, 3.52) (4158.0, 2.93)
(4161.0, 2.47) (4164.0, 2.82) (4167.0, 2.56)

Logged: -0.1 Ang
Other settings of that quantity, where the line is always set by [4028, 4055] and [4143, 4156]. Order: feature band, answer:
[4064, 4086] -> 1.8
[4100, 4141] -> 1.9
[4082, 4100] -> 0.6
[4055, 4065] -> 0.4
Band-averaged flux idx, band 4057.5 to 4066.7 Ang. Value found 2.8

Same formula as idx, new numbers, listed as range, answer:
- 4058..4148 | 2.71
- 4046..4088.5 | 2.82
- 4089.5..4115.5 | 2.66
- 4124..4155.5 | 2.69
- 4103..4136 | 2.74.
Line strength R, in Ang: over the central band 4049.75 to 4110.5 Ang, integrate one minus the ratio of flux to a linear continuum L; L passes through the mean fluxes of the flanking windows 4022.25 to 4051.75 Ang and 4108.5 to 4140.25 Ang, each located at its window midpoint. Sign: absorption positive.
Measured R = 2.71 Ang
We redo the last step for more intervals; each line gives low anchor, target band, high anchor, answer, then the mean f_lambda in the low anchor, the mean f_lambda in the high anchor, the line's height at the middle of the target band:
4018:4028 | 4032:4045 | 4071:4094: 0.1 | 3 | 2.77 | 2.94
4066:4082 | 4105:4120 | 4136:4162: -0.4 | 2.63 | 2.72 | 2.68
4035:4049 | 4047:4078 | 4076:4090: 1.3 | 2.98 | 2.88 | 2.93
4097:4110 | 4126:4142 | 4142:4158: 0.5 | 2.62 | 2.8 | 2.74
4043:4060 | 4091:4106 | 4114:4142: 1.2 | 2.99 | 2.74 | 2.84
